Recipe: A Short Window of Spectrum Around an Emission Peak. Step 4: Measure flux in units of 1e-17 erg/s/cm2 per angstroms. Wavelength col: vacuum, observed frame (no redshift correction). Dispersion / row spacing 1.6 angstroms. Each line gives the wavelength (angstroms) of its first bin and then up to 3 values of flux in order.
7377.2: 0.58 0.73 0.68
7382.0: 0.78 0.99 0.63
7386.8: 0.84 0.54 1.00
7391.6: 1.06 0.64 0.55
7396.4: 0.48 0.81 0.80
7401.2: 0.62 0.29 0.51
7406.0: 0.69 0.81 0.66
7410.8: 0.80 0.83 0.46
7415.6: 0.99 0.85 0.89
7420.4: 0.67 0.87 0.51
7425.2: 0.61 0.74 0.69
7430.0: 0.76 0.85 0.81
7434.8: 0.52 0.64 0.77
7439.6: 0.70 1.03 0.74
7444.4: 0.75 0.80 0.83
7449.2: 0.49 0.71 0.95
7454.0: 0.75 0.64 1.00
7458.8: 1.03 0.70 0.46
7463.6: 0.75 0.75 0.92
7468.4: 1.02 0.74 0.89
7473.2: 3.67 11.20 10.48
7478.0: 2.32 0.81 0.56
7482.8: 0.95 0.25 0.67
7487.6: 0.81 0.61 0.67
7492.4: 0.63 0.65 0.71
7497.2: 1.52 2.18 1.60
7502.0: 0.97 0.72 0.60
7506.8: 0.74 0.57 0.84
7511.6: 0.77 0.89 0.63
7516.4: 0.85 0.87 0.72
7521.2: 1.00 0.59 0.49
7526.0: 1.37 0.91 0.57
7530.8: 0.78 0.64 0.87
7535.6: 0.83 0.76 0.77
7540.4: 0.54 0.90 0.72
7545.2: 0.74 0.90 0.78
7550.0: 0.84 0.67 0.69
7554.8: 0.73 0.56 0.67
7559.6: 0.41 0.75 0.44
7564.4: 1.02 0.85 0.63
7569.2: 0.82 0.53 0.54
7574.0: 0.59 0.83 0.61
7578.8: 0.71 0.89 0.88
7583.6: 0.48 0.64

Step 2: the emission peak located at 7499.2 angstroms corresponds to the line [N II] 6583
